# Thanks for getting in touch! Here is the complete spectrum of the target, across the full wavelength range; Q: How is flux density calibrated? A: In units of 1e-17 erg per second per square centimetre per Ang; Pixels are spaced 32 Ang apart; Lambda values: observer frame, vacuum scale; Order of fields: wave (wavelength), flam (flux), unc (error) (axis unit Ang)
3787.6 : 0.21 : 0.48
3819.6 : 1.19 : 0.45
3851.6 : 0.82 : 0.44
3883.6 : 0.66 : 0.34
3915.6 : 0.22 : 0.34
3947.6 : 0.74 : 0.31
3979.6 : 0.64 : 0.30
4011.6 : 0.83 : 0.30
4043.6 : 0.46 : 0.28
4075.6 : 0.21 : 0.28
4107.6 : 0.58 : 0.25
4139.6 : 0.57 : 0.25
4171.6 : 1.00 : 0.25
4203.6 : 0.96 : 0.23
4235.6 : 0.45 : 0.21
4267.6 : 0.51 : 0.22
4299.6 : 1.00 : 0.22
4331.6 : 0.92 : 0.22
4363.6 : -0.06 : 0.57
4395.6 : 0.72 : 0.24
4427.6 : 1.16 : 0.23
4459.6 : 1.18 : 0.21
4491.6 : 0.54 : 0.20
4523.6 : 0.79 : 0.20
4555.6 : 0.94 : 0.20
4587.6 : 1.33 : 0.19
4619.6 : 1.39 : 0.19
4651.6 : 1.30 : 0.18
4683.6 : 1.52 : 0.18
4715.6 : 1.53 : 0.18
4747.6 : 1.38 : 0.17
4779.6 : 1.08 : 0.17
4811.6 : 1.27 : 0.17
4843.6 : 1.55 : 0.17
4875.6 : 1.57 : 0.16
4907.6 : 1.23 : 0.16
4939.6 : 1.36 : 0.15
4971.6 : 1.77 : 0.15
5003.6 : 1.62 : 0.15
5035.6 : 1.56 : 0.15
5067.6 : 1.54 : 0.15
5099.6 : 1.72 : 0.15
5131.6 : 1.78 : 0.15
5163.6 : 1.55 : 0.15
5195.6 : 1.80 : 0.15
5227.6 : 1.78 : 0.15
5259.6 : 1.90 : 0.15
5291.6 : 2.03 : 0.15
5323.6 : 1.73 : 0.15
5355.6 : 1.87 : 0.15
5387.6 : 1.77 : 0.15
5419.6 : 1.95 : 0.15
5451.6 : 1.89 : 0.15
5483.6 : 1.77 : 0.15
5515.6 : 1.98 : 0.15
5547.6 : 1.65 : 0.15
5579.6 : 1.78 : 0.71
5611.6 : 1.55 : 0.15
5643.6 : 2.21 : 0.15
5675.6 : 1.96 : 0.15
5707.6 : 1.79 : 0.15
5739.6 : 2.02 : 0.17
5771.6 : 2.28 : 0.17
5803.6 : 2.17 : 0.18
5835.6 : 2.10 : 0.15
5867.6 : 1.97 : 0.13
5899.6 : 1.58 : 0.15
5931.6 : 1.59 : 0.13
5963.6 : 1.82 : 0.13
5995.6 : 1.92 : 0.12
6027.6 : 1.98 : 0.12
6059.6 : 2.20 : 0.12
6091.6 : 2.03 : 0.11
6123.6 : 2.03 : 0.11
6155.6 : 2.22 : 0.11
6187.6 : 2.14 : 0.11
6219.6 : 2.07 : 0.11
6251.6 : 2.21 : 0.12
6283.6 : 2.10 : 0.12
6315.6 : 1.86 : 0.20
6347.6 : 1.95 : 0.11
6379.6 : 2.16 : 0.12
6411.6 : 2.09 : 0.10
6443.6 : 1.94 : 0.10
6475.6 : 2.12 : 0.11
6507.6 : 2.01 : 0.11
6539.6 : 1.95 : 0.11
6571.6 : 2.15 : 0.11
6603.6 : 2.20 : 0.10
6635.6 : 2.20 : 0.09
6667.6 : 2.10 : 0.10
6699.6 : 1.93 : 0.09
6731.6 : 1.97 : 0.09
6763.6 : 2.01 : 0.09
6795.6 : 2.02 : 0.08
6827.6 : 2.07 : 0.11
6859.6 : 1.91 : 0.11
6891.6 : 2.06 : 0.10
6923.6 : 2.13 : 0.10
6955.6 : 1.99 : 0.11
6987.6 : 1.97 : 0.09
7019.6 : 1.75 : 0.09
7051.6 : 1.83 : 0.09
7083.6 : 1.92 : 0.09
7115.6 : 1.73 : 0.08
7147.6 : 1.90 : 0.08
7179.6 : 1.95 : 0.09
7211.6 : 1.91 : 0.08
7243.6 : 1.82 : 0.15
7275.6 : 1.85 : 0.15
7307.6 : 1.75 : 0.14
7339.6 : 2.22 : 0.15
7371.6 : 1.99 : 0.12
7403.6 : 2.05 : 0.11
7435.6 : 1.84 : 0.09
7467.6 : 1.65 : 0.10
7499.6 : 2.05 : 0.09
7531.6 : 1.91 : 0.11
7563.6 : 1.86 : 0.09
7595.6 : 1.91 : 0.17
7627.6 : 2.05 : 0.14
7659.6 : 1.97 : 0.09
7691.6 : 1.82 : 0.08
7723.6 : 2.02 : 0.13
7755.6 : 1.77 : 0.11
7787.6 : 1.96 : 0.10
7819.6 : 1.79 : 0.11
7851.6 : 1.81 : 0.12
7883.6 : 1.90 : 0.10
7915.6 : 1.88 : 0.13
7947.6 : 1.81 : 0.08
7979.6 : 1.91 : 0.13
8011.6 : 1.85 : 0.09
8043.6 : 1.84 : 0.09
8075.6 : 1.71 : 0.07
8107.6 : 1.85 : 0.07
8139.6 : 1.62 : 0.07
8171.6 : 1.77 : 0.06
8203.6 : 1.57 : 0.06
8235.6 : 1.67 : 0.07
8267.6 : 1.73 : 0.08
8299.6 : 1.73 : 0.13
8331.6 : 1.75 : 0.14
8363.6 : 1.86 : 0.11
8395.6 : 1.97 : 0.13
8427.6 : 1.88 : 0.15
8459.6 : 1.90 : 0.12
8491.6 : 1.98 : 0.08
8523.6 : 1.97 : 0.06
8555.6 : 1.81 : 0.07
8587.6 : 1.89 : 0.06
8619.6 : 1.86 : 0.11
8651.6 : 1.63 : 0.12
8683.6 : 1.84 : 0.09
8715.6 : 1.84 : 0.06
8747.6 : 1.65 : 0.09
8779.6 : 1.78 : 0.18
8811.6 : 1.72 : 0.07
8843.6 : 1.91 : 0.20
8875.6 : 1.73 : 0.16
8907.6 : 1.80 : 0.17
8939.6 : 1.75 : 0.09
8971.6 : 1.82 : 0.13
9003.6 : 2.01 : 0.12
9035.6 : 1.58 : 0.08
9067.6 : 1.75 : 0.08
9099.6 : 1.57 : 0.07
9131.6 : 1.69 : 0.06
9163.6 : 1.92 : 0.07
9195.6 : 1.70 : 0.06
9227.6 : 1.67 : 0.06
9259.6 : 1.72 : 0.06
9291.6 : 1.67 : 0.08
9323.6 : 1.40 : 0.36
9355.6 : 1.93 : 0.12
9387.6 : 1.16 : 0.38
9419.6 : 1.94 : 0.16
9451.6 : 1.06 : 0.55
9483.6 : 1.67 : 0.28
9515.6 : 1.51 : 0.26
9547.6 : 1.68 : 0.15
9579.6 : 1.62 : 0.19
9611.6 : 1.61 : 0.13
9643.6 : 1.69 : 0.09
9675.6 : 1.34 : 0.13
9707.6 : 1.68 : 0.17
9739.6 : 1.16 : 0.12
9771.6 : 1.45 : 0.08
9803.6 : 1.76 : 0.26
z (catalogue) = 0.14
